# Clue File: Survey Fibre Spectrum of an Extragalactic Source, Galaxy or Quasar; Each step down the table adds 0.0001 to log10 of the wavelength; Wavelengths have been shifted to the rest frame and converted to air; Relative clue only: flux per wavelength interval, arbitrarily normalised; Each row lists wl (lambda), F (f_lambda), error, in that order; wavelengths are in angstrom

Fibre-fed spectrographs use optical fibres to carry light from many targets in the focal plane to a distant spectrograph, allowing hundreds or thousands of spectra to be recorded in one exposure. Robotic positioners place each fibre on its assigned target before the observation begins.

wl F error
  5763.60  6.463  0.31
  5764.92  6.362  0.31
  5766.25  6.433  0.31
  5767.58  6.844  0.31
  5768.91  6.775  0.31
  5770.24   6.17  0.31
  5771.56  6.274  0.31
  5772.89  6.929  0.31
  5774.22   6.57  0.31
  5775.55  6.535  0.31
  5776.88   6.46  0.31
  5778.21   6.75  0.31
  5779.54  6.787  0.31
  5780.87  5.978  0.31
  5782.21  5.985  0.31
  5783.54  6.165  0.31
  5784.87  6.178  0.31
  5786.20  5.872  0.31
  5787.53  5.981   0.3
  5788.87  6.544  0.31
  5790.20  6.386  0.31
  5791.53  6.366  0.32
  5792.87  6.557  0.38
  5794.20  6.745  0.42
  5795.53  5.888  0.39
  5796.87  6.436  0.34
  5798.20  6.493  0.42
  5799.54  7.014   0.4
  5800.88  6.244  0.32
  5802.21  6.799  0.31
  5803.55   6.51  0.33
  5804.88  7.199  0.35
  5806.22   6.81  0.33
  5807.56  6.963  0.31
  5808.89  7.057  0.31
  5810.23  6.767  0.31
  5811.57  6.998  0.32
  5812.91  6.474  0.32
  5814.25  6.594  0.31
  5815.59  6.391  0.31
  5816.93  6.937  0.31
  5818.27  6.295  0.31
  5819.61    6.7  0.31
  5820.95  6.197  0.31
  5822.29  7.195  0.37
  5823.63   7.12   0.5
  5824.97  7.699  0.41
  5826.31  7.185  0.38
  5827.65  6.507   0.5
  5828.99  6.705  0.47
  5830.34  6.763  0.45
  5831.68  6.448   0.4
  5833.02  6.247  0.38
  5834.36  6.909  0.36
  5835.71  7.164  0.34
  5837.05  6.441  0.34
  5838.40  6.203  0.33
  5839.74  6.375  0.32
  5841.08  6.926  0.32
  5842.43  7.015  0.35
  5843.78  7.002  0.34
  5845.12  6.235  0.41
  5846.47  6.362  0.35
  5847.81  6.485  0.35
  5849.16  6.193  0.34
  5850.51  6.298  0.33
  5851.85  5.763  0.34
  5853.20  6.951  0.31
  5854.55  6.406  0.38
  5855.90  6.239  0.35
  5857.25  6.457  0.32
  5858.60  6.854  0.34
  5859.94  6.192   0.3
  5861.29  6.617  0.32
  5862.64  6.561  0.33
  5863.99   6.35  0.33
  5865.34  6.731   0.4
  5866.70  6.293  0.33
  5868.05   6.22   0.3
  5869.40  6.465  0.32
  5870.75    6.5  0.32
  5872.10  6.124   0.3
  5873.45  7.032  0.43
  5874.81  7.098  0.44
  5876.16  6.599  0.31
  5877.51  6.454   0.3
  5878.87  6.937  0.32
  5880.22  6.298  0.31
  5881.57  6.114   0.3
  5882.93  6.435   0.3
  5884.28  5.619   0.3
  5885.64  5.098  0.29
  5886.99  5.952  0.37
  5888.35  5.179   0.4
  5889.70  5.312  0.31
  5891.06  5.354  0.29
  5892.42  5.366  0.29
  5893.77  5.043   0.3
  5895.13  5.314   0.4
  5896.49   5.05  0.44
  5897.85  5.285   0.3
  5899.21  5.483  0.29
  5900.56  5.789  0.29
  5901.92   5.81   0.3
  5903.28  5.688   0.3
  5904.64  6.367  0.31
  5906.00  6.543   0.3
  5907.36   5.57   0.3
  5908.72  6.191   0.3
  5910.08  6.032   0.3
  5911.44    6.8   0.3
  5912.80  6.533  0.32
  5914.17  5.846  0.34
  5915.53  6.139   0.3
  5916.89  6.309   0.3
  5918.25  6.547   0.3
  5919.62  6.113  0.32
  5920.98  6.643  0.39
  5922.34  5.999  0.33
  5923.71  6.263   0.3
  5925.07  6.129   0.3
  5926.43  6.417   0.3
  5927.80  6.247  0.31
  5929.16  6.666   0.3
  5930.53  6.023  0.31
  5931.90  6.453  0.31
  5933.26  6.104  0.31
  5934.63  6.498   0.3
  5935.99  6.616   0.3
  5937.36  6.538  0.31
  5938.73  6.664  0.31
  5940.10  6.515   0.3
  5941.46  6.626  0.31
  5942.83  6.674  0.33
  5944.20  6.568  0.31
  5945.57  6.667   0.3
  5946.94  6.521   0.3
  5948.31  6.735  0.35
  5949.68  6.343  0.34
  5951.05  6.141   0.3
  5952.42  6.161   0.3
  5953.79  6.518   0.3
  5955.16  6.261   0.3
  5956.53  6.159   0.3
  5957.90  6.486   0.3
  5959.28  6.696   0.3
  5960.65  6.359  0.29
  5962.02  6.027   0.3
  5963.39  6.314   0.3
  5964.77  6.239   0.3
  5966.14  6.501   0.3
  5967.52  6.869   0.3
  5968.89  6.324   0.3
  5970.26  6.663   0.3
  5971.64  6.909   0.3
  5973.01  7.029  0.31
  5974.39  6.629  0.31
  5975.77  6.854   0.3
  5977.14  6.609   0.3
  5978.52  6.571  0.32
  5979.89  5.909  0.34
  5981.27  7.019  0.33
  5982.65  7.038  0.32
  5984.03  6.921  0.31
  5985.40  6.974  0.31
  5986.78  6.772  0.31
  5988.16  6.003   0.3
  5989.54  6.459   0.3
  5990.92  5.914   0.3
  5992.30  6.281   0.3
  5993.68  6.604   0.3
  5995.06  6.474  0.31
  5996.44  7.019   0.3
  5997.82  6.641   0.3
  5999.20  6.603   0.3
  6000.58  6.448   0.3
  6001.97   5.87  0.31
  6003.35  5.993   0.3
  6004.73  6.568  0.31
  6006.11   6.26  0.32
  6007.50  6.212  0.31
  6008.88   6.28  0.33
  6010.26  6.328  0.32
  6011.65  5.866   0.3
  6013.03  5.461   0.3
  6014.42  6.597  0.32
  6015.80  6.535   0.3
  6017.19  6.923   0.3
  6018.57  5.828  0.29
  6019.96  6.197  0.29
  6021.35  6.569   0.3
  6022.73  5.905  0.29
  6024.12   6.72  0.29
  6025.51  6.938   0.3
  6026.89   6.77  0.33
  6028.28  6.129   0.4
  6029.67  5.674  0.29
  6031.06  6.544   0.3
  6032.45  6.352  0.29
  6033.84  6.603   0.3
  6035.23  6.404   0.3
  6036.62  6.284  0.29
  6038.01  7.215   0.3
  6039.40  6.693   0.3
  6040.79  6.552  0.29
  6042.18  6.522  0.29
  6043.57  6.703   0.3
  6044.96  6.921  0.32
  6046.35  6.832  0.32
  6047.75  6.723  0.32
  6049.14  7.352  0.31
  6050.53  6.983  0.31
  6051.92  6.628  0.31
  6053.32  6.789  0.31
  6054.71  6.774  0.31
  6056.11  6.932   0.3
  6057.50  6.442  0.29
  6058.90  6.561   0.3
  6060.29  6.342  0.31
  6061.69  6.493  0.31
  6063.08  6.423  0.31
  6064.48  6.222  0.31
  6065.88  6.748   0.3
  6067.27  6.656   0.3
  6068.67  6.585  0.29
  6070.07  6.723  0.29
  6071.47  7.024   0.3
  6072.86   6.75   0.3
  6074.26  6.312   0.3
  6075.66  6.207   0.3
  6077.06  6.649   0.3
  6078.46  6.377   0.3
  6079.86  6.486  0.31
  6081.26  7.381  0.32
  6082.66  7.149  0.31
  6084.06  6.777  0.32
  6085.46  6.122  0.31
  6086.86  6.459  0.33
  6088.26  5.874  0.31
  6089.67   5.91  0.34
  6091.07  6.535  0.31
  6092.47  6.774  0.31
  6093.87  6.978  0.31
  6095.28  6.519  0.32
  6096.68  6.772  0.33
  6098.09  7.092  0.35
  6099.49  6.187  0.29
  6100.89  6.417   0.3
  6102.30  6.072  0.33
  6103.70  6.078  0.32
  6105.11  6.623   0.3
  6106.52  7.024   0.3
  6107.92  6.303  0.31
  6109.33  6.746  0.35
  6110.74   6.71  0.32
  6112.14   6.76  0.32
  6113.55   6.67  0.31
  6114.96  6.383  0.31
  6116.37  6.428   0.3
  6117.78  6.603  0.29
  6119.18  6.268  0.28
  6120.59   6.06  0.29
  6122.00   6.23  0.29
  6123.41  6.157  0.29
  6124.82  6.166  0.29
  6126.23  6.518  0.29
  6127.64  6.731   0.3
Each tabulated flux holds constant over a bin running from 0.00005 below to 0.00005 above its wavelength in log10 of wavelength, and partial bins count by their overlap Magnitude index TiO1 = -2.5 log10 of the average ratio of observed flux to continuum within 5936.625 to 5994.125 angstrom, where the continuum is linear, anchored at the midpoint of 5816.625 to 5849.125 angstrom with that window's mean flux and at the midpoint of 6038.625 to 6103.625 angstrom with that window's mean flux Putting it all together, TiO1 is 0.02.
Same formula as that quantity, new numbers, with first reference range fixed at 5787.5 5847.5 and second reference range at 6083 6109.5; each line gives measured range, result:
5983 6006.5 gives 0.01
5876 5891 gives 0.12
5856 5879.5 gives 0.01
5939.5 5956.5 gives 0.02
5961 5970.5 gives 0.03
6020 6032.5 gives 0.02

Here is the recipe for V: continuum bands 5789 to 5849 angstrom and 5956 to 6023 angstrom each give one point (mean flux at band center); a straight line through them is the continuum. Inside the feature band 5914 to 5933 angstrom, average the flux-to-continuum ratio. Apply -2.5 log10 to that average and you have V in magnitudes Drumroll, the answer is 0.043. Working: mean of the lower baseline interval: 6.67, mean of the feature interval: 6.28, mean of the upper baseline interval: 6.45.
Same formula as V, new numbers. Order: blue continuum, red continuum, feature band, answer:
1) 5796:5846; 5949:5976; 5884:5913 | 0.16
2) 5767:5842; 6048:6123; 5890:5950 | 0.07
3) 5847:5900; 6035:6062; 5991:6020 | 0.04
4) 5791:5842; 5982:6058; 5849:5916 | 0.09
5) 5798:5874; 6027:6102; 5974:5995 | 0.01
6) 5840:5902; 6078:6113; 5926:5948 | -0.03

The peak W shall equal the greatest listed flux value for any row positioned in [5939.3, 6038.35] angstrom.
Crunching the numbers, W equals 7.215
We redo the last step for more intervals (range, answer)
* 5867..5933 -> 7.098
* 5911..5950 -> 6.8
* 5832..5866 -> 7.164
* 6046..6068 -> 7.352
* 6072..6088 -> 7.381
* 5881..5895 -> 6.435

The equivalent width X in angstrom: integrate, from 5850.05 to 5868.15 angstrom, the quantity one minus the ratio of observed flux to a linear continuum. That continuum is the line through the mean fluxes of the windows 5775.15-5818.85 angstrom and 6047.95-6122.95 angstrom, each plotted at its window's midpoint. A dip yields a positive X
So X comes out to 0.28 angstrom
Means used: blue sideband 6.52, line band 6.43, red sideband 6.57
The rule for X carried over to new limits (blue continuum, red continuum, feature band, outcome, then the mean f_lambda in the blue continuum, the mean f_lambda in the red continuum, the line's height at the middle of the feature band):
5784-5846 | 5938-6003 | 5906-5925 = 0.9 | 6.64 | 6.52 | 6.56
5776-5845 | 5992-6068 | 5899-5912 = 1.0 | 6.61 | 6.5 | 6.56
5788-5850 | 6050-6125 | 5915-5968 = 1.6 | 6.66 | 6.54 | 6.61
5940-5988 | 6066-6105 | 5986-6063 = 0.9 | 6.56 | 6.56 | 6.56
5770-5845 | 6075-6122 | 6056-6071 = 0.0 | 6.61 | 6.52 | 6.53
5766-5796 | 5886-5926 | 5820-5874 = -4.0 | 6.4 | 5.88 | 6.13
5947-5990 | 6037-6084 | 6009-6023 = 0.8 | 6.53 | 6.7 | 6.62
